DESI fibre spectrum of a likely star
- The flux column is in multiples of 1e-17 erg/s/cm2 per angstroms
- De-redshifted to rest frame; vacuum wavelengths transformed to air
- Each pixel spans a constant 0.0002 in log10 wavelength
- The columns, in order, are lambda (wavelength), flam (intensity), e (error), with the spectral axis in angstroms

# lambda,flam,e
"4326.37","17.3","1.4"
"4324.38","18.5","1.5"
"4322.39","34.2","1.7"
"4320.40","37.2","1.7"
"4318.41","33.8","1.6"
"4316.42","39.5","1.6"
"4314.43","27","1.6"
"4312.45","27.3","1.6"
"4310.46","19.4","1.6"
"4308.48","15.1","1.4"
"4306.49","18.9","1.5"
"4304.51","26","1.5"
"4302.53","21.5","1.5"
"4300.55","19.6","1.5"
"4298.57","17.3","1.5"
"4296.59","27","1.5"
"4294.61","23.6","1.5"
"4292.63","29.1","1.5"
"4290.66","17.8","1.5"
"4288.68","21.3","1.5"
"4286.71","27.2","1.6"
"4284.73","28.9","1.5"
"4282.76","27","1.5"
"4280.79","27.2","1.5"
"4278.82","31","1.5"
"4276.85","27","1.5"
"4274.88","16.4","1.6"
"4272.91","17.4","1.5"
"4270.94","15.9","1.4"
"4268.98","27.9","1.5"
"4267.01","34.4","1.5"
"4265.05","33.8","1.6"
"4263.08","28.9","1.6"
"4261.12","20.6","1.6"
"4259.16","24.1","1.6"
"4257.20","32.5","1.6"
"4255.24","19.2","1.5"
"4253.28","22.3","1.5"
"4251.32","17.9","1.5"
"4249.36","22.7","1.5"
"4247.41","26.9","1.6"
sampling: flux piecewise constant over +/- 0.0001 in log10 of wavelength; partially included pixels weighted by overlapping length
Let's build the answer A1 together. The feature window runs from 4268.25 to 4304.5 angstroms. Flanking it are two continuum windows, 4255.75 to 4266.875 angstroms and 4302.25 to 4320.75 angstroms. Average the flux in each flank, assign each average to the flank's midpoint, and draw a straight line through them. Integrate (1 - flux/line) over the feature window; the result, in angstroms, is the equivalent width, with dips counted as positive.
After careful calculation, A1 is 4.94 angstroms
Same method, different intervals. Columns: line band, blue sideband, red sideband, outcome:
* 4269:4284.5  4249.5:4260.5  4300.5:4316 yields -0.6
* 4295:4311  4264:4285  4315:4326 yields 4.7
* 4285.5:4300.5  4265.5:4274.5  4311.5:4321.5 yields 2.7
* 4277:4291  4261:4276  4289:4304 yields -1.7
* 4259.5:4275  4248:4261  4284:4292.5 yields -0.9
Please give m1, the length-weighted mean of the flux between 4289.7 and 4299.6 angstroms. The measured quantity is 23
